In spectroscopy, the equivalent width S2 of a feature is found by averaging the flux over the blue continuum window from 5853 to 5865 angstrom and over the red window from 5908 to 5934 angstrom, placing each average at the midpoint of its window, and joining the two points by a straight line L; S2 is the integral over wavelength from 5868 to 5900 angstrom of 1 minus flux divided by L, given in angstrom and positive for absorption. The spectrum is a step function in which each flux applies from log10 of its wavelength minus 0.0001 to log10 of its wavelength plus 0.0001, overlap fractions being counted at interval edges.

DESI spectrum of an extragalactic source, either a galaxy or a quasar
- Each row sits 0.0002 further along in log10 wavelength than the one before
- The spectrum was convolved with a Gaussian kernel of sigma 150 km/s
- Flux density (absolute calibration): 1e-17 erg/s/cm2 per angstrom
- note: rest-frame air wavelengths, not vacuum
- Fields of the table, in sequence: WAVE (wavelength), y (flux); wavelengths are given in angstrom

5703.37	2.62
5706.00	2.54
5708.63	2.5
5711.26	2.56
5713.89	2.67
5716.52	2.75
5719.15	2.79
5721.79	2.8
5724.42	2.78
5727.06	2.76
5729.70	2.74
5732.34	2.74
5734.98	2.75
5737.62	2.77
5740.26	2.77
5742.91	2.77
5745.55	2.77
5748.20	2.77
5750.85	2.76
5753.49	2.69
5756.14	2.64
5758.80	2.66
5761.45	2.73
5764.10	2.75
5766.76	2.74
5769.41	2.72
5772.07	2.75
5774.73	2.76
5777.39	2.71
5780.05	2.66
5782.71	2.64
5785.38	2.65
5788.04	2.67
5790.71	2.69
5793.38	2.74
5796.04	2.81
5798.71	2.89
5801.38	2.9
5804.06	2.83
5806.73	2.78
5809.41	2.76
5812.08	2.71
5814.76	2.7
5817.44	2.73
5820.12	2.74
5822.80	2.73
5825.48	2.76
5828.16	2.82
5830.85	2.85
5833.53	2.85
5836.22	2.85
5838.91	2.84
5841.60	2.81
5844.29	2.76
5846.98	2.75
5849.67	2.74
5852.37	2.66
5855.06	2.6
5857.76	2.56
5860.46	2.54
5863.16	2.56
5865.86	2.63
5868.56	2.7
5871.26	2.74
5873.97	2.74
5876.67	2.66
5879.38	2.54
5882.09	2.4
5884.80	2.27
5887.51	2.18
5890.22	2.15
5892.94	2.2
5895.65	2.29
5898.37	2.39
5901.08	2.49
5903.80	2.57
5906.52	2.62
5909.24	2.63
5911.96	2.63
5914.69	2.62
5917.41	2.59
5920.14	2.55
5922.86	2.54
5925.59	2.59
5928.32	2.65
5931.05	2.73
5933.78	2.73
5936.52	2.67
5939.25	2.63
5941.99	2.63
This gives 2.0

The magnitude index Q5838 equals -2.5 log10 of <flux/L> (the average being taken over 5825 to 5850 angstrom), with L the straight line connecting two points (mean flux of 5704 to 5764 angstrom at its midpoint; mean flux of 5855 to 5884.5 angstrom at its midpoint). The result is -0.07 mag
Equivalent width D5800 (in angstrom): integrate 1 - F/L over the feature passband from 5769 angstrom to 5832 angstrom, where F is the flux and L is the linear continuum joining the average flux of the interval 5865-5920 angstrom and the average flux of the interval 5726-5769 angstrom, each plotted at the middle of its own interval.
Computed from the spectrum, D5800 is -2.4 angstrom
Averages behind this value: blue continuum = 2.74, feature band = 2.75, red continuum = 2.5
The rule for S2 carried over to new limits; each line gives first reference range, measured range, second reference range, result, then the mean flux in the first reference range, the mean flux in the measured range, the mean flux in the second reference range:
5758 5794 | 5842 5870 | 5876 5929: -1.1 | 2.7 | 2.66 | 2.47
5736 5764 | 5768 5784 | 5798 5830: 0.3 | 2.73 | 2.71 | 2.78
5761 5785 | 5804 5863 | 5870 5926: -3.0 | 2.71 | 2.74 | 2.49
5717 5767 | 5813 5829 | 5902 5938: -0.3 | 2.75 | 2.74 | 2.62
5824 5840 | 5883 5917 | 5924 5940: 3.7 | 2.83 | 2.42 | 2.67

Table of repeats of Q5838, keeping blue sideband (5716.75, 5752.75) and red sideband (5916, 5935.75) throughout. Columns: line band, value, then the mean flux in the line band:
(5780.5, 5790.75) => 0.03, 2.66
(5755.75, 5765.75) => 0.02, 2.7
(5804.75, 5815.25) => -0.01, 2.75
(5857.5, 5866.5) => 0.04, 2.57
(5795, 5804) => -0.06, 2.86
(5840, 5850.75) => -0.03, 2.77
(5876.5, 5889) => 0.12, 2.38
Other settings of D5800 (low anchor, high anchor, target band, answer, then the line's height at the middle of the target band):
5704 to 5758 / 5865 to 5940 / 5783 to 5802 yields -0.73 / 2.65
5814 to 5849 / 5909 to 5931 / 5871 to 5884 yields 0.49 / 2.69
